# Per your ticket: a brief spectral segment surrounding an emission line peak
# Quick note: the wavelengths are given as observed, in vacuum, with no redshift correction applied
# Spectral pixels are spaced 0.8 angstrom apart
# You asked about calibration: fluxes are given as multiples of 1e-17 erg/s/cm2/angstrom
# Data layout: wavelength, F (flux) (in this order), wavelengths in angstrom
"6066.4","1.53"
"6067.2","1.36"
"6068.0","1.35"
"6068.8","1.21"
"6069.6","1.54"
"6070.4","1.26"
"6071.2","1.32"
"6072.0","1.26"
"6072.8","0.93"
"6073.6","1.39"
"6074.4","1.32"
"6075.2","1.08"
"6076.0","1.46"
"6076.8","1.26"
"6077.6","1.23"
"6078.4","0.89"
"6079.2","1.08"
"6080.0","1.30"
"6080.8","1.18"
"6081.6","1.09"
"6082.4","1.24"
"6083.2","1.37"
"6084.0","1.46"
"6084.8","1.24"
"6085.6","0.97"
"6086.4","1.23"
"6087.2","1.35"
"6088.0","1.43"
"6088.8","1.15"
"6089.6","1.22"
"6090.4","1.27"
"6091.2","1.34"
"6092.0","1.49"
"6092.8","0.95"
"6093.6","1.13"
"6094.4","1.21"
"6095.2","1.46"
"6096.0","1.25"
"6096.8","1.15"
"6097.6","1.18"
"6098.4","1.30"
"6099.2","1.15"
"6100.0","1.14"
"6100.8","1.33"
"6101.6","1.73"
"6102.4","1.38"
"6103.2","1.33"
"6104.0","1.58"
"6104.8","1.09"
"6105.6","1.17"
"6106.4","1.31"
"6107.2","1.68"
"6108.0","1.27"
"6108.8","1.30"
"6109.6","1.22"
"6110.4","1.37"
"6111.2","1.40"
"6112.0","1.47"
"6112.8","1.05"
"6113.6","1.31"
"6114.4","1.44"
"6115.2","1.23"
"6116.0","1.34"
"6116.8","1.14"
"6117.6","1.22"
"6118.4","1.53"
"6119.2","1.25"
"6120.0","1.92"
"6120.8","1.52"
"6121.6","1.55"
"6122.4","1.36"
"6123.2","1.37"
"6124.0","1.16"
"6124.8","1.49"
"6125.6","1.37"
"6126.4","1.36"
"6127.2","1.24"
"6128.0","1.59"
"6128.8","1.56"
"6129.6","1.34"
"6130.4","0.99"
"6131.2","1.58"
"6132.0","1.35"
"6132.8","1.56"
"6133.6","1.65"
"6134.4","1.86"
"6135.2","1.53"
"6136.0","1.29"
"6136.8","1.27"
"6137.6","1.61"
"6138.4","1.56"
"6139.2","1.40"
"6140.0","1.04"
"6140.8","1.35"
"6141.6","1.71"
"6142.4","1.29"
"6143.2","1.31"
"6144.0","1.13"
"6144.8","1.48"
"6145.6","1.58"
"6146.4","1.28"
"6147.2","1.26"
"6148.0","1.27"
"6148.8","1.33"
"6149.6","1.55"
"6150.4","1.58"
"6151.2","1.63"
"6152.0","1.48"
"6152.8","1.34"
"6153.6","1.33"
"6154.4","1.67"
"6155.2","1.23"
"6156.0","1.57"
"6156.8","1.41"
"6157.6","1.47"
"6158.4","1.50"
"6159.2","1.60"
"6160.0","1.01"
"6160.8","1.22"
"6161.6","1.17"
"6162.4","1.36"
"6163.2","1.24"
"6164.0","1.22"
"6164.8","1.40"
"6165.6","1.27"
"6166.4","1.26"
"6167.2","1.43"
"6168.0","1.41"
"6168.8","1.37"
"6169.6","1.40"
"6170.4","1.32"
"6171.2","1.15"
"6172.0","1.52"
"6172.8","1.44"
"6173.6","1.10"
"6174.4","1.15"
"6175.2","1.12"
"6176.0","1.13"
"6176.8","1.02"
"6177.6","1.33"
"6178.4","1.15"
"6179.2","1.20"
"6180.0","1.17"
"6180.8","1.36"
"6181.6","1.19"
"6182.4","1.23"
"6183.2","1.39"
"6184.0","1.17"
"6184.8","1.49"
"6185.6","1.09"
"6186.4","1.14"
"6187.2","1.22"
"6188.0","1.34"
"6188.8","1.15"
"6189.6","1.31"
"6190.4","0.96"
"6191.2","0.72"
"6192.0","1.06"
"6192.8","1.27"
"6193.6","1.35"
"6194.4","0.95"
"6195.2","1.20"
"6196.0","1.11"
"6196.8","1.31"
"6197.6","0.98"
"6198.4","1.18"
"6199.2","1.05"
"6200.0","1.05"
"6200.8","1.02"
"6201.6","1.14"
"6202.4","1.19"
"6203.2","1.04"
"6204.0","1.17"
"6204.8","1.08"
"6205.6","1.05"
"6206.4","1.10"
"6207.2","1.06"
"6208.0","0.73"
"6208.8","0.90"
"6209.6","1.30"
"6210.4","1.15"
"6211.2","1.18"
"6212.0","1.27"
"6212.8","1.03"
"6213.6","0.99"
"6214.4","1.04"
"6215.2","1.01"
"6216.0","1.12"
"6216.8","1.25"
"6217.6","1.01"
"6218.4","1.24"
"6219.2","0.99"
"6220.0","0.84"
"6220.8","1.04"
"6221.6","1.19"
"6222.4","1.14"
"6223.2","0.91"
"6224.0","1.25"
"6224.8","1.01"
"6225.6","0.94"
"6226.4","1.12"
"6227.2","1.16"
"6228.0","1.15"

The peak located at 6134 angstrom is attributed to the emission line C III] 1909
